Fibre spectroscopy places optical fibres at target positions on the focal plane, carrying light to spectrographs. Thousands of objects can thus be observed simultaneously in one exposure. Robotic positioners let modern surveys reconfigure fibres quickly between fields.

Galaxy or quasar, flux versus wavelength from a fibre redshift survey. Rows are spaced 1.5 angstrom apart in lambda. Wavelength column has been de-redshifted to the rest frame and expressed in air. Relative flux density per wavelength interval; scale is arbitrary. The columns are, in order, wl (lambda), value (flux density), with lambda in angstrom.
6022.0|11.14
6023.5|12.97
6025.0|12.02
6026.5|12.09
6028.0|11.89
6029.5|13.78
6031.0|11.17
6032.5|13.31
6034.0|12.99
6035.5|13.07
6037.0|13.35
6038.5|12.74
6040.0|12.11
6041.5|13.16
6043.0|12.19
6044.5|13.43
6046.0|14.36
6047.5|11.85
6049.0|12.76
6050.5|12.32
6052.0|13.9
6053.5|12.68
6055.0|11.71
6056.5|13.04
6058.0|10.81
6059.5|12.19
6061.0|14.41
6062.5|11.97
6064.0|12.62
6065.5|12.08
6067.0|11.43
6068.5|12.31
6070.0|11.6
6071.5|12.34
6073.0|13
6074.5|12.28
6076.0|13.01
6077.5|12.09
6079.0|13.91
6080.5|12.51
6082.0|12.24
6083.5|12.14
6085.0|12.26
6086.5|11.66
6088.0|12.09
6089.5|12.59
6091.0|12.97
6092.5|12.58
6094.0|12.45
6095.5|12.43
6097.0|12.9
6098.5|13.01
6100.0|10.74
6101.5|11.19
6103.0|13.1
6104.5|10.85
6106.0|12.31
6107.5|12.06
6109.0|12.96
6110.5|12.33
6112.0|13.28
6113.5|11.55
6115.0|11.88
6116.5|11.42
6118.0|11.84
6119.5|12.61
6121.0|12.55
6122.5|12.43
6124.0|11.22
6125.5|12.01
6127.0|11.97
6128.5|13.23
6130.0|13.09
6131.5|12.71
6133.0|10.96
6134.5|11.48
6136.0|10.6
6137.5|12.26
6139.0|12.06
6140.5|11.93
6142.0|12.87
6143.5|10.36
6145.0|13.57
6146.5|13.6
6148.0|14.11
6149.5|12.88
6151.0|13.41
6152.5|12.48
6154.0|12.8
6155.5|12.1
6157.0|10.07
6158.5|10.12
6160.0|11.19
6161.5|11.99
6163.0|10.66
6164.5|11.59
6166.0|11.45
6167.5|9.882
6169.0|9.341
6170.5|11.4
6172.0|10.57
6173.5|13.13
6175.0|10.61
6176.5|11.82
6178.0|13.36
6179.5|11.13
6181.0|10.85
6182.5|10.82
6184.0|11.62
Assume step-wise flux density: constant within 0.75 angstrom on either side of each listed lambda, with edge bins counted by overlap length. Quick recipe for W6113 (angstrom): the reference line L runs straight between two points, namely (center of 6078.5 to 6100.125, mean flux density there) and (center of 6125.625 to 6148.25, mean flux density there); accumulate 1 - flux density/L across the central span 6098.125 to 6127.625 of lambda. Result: 0.8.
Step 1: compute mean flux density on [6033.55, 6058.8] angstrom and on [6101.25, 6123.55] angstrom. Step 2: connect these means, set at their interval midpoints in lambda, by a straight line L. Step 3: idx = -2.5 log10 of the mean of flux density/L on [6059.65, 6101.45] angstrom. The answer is 0.00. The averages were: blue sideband 12.7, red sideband 12.2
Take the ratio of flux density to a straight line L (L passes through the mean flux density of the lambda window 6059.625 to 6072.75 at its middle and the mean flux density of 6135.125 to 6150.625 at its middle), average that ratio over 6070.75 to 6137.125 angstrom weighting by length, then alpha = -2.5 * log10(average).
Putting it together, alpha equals 0.01 mag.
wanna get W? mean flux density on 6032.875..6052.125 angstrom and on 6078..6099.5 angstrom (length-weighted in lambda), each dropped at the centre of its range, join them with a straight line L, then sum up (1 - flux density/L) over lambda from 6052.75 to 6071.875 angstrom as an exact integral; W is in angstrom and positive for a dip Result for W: 0.8 angstrom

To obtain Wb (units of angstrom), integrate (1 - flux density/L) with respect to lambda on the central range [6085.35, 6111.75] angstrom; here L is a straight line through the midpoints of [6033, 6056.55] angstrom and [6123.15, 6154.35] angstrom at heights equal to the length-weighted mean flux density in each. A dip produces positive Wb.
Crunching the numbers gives 0.6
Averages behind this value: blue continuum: 12.9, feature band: 12.3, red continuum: 12.4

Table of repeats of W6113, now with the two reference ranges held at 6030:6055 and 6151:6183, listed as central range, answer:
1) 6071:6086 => -0.2 angstrom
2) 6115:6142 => -0.5 angstrom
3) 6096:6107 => 0.1 angstrom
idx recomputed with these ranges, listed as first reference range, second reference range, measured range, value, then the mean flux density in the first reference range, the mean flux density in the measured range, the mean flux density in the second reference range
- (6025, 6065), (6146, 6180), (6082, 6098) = -0.01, 12.7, 12.4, 11.7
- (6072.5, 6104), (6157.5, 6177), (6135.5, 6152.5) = -0.10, 12.4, 12.5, 11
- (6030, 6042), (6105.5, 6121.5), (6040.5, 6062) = -0.01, 12.8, 12.8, 12.2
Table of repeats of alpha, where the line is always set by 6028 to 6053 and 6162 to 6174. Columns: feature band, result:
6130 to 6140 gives -0.03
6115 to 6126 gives -0.03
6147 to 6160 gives -0.09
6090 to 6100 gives -0.04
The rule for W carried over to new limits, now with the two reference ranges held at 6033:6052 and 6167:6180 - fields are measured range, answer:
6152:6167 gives 0.07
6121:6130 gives -0.31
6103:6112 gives -0.14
